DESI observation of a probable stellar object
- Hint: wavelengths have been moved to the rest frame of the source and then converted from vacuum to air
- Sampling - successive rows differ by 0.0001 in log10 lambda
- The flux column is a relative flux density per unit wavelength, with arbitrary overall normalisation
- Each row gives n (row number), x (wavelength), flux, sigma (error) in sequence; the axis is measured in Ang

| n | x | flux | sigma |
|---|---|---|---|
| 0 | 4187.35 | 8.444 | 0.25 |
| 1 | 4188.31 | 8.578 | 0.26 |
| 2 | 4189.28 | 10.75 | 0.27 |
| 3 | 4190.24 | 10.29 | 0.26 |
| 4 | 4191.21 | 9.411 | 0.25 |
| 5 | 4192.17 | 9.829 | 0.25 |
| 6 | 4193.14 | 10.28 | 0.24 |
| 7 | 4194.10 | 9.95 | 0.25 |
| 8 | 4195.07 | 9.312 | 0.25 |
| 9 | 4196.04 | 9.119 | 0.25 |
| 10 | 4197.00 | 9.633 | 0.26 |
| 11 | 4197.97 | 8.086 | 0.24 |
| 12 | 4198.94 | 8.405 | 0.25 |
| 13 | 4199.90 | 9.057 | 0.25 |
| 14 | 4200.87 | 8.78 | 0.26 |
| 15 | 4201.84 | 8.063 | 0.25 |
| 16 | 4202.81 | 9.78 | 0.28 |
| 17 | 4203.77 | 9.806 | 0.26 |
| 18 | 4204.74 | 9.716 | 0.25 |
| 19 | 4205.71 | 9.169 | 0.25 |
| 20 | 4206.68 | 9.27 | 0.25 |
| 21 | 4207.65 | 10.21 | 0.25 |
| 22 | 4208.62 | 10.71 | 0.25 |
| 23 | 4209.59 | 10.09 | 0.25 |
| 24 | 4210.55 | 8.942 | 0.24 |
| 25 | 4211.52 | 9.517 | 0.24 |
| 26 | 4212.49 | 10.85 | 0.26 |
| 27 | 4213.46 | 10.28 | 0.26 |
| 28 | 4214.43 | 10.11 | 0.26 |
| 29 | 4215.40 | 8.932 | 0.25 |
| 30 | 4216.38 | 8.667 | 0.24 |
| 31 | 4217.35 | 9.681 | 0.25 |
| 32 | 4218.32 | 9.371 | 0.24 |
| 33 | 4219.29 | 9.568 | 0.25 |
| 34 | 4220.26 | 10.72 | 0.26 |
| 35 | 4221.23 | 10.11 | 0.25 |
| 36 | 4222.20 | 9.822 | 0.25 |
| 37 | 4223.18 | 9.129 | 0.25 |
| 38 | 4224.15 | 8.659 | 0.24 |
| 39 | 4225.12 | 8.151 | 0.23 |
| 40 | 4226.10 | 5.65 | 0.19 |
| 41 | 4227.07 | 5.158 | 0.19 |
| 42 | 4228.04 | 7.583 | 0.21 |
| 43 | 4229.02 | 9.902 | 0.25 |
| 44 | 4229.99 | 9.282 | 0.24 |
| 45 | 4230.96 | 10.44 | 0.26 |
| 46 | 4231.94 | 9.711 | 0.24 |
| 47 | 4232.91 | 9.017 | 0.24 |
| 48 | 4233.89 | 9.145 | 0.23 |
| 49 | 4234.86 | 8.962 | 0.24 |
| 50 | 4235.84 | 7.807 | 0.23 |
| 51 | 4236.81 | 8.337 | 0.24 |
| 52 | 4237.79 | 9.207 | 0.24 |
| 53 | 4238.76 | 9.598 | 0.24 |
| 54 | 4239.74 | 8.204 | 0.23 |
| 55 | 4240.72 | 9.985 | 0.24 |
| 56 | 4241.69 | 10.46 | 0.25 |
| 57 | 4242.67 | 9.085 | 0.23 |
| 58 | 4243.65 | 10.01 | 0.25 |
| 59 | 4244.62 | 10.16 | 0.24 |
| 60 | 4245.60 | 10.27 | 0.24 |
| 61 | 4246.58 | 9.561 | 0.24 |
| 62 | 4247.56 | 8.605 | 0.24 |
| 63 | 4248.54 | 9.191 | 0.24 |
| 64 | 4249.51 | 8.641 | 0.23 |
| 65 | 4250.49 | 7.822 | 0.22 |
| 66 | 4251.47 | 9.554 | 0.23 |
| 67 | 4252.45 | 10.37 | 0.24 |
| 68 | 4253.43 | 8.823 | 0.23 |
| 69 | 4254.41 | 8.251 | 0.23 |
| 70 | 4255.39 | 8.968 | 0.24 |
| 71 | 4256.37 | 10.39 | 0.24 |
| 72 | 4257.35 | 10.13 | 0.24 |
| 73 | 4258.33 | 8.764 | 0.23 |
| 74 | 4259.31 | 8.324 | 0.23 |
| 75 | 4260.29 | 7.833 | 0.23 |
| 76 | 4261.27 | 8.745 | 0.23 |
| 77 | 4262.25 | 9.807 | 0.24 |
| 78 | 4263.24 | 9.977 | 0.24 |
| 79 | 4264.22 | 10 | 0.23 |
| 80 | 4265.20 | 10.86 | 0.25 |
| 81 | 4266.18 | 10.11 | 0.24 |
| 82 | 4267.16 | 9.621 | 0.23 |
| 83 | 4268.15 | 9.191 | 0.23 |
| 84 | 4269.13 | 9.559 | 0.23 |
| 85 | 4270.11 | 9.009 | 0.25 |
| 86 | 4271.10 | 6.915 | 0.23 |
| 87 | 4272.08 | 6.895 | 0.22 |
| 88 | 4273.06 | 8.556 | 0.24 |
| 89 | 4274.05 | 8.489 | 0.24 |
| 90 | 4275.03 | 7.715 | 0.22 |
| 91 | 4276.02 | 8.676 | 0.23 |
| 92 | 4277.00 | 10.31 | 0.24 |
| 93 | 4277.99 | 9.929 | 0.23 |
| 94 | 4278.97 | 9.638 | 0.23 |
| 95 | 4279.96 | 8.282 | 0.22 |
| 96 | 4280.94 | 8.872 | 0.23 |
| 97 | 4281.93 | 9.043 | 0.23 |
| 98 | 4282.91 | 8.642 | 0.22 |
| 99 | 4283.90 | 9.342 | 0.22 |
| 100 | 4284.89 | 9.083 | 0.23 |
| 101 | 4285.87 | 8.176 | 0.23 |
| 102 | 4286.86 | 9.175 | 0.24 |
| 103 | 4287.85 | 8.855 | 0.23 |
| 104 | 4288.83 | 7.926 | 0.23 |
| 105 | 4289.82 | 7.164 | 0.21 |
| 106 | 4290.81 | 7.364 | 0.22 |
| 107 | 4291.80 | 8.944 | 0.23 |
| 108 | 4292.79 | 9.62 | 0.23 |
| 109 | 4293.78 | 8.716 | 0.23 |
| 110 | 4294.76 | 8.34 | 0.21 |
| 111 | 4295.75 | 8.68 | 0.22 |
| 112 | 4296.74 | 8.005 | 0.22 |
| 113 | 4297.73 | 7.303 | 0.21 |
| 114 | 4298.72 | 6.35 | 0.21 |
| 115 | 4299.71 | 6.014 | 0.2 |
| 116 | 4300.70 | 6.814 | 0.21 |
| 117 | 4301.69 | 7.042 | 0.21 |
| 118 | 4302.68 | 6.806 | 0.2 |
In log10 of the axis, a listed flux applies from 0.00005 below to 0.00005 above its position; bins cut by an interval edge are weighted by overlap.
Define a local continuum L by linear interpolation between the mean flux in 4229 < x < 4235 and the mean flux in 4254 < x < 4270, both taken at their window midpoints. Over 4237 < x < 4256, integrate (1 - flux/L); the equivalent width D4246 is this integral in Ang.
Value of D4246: 0.3 Ang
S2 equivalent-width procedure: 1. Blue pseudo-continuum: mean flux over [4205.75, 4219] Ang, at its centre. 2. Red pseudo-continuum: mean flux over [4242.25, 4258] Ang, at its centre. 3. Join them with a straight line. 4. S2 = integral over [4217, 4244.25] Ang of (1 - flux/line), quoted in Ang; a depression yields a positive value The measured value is 1.5 Ang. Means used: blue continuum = 9.72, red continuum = 9.36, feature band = 9.03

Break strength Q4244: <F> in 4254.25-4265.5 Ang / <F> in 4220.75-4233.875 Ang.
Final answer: 1.08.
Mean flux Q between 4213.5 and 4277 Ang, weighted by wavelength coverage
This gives 9.08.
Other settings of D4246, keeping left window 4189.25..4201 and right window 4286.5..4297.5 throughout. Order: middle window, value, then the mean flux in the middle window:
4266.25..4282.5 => -0.5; 8.83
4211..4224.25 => -0.7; 9.7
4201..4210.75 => -0.3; 9.57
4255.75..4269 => -1.2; 9.52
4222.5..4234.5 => 0.7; 8.51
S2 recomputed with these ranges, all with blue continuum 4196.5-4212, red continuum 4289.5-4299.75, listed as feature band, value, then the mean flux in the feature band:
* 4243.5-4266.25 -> -2.1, 9.36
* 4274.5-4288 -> -1.4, 8.98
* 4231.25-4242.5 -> -0.4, 9.15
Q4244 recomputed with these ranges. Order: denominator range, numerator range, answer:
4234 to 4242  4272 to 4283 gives 0.98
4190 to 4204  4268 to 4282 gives 0.94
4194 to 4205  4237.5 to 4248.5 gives 1.05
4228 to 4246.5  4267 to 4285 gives 0.94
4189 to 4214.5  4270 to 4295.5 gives 0.90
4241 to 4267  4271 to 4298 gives 0.91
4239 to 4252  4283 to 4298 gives 0.91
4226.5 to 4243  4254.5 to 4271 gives 1.05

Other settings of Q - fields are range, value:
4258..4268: 9.4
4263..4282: 9.07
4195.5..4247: 9.24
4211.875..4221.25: 9.81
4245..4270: 9.33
